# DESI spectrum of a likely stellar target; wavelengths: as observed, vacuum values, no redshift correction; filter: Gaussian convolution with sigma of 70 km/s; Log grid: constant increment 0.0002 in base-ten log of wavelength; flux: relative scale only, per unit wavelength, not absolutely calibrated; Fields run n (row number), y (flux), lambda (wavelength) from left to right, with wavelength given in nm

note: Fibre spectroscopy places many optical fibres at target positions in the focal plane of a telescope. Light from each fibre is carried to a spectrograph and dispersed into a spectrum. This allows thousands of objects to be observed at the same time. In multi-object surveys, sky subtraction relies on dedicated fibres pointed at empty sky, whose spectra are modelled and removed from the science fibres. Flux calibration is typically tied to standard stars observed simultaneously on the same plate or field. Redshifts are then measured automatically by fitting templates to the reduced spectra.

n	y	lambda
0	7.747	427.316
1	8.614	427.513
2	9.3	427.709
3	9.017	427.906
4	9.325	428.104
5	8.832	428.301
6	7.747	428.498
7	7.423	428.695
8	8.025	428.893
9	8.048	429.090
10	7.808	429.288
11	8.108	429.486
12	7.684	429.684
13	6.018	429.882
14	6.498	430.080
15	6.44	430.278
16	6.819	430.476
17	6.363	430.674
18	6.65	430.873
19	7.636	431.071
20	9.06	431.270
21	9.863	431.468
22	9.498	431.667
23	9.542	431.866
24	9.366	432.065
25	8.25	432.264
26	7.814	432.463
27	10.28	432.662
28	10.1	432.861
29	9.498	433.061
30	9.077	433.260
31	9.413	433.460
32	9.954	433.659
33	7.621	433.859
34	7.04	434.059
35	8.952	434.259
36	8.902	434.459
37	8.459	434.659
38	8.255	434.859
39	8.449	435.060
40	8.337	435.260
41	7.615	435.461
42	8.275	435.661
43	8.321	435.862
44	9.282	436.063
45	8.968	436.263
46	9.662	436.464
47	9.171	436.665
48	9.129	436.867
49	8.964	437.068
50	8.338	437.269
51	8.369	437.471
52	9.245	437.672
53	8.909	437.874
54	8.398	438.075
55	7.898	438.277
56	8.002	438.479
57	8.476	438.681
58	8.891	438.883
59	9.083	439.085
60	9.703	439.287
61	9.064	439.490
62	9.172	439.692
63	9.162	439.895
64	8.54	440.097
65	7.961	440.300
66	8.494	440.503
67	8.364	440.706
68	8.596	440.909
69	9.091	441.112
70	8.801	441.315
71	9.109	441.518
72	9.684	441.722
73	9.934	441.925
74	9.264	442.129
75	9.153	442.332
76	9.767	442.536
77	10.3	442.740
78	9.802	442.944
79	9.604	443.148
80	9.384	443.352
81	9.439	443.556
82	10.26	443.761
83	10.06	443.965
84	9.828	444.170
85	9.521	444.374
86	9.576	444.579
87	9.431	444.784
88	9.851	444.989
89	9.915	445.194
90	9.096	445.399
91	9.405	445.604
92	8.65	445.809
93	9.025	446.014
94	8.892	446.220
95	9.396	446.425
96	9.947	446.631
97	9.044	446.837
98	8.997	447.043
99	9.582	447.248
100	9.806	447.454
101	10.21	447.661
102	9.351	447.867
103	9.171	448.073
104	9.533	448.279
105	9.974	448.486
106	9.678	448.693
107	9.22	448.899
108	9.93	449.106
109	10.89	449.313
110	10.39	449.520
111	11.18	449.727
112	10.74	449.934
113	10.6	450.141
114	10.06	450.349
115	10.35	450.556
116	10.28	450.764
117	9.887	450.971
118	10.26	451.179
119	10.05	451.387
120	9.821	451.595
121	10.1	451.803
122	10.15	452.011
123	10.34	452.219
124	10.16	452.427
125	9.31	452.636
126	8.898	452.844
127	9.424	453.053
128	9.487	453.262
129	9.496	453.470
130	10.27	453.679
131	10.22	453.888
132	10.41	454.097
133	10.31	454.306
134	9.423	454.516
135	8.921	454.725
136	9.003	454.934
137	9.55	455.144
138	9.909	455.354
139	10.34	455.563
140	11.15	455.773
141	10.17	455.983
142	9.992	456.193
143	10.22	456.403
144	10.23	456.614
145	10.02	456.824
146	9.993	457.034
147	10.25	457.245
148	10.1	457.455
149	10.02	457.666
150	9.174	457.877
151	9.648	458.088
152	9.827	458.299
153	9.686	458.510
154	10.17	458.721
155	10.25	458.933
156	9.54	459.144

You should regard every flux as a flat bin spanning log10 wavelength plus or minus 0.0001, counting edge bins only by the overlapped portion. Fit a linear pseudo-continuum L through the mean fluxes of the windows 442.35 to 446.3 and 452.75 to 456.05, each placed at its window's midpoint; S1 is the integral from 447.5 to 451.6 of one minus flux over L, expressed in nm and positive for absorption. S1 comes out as -0.17 nm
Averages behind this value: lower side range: 9.56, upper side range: 9.81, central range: 10.1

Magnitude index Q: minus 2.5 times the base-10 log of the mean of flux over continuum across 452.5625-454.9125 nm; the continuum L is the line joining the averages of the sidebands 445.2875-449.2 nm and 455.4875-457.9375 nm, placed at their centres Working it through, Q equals 0.032 mag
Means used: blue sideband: 9.42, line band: 9.64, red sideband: 10.2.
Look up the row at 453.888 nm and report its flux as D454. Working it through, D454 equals 10.22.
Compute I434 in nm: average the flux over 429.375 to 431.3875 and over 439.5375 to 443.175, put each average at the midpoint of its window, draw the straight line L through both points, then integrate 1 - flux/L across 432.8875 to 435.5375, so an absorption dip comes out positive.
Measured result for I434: -0.27 nm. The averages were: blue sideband 7.16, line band 8.63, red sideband 9.15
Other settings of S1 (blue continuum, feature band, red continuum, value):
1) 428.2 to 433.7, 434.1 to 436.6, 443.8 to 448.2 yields 0.008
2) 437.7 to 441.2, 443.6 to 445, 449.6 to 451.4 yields -0.048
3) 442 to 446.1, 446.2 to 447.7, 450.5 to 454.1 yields 0.032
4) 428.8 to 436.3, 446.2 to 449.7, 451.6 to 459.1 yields -0.116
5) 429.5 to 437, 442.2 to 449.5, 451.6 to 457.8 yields -0.227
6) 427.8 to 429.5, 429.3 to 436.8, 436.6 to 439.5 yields 0.082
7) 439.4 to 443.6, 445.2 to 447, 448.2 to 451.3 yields 0.098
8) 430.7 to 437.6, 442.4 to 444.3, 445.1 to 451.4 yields -0.078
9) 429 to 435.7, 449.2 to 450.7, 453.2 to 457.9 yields -0.162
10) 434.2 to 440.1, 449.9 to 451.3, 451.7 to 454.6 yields -0.088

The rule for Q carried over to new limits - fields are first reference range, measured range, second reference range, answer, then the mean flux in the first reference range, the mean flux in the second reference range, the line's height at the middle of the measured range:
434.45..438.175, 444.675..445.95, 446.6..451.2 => 0.02 mag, 8.68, 9.96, 9.59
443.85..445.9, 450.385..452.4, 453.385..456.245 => -0.04 mag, 9.54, 9.94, 9.81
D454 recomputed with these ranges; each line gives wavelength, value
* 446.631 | 9.947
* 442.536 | 9.767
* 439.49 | 9.064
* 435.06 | 8.449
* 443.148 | 9.604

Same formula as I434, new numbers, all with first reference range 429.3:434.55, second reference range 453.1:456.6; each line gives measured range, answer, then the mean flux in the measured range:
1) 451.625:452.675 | -0.03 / 10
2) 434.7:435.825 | 0.05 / 8.21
